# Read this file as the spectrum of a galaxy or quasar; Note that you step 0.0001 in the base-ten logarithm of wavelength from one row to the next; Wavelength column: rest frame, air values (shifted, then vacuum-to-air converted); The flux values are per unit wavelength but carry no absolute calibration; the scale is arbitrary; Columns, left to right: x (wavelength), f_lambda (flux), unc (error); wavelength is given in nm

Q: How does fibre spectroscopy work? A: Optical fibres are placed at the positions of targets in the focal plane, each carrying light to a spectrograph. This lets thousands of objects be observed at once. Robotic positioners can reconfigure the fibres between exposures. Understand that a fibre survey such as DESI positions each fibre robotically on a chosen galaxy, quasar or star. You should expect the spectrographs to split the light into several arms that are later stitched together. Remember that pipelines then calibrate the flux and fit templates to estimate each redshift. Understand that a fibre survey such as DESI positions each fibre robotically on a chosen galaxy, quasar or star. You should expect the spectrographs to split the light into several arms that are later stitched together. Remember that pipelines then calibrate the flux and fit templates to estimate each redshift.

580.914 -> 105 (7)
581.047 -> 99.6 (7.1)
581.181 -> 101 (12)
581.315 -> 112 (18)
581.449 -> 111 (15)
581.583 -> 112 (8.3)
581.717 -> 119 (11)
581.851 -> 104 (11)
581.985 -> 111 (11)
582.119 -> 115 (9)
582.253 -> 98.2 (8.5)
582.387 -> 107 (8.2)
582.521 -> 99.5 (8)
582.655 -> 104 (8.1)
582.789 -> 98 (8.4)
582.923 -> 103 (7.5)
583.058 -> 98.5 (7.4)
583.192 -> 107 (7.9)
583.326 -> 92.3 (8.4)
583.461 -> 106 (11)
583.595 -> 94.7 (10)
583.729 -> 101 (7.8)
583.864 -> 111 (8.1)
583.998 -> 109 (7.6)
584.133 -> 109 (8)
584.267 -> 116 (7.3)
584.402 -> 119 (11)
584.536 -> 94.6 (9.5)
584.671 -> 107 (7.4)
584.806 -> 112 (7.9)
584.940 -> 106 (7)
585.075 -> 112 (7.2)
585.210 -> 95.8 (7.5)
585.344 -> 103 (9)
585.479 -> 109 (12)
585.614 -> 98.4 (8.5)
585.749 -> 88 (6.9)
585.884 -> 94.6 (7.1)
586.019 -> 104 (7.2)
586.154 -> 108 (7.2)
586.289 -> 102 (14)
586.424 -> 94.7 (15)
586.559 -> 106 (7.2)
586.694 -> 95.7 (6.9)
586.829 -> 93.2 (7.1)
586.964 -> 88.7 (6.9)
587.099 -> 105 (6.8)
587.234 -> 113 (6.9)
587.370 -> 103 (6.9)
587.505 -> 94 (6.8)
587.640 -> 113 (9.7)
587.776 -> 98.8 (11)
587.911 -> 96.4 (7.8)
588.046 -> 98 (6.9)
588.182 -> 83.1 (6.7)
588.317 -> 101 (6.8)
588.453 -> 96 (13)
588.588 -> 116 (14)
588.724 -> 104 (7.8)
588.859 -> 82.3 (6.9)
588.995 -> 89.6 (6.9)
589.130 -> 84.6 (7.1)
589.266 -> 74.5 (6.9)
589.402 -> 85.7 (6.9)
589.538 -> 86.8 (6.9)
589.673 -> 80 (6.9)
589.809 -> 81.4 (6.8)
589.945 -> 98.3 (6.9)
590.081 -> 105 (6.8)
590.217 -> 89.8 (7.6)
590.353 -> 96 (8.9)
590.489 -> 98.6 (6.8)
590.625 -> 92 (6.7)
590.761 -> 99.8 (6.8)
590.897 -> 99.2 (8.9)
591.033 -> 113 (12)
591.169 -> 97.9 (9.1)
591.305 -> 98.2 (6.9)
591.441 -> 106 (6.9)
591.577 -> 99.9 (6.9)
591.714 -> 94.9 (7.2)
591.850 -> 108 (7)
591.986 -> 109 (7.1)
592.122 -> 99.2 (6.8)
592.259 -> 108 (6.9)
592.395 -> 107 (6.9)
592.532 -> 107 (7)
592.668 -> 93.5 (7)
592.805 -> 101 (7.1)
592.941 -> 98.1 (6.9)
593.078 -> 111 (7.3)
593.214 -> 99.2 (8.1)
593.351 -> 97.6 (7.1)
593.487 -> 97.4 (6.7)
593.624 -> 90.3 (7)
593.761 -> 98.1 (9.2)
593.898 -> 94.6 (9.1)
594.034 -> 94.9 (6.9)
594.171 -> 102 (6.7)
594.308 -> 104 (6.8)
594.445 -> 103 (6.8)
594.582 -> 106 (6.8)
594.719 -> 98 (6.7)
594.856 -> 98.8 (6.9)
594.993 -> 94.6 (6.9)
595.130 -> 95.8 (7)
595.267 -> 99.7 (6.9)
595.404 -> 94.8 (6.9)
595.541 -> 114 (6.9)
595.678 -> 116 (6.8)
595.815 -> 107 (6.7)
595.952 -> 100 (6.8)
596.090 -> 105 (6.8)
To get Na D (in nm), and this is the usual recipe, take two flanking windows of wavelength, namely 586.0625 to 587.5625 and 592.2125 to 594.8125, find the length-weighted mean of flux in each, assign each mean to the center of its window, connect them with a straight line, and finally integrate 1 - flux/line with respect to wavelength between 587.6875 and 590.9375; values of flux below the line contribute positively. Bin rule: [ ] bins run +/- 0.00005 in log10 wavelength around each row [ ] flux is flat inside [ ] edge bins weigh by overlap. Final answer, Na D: 0.23 nm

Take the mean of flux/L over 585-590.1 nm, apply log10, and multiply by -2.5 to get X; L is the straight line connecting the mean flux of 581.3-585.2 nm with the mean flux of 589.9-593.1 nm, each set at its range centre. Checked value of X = 0.07 mag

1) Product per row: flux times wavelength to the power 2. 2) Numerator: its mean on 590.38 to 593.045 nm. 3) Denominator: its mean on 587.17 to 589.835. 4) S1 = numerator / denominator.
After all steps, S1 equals 1.09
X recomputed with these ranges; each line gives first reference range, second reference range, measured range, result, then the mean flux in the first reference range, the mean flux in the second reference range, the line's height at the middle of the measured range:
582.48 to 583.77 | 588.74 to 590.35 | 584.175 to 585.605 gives -0.11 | 100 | 88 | 97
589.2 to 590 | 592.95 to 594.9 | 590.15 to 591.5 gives -0.12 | 84.2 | 99.6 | 88.6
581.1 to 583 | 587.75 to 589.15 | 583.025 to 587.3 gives -0.02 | 107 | 95.8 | 101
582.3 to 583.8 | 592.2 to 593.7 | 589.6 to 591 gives 0.07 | 101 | 101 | 101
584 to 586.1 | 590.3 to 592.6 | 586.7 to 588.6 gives 0.05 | 105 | 102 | 104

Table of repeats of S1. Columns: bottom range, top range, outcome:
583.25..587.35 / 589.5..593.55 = 0.98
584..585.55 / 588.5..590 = 0.84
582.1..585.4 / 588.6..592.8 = 0.95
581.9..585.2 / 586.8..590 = 0.91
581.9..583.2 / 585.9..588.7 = 0.98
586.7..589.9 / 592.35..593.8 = 1.08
